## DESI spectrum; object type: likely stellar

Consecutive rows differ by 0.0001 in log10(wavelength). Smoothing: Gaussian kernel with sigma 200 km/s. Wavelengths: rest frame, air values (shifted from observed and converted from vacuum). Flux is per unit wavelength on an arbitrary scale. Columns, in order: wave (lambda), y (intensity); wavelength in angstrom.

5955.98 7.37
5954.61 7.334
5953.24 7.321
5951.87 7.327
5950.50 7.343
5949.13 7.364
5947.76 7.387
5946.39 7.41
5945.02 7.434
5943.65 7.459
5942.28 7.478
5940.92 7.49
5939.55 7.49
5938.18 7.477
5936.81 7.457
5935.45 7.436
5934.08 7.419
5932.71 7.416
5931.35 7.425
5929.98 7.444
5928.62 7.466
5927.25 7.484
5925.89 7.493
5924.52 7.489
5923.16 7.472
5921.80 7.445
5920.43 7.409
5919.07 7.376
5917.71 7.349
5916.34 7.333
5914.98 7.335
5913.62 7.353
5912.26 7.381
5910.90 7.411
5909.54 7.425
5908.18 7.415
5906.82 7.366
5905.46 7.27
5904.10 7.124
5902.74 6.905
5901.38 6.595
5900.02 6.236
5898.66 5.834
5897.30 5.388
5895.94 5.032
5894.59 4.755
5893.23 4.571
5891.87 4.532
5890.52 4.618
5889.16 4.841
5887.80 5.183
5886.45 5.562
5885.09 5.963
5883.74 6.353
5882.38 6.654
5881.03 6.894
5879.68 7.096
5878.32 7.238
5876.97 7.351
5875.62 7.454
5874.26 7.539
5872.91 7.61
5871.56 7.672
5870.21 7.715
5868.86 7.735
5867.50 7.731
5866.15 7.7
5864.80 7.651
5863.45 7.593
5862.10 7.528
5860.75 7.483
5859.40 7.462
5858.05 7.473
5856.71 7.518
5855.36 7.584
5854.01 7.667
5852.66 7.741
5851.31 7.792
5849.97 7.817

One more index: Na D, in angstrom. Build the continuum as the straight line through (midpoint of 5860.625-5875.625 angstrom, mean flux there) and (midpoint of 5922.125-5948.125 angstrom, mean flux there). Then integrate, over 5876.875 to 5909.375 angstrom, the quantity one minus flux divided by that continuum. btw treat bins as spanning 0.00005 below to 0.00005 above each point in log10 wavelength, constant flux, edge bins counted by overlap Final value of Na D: 6.2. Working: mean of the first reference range 7.63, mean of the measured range 6.11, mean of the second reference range 7.46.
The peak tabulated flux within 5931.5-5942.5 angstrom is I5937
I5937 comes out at 7.49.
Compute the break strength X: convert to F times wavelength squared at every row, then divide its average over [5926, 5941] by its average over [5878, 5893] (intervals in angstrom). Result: 1.30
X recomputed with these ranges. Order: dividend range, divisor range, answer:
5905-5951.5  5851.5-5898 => 1.12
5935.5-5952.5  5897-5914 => 1.09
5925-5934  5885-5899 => 1.49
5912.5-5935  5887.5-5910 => 1.26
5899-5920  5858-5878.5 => 0.96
